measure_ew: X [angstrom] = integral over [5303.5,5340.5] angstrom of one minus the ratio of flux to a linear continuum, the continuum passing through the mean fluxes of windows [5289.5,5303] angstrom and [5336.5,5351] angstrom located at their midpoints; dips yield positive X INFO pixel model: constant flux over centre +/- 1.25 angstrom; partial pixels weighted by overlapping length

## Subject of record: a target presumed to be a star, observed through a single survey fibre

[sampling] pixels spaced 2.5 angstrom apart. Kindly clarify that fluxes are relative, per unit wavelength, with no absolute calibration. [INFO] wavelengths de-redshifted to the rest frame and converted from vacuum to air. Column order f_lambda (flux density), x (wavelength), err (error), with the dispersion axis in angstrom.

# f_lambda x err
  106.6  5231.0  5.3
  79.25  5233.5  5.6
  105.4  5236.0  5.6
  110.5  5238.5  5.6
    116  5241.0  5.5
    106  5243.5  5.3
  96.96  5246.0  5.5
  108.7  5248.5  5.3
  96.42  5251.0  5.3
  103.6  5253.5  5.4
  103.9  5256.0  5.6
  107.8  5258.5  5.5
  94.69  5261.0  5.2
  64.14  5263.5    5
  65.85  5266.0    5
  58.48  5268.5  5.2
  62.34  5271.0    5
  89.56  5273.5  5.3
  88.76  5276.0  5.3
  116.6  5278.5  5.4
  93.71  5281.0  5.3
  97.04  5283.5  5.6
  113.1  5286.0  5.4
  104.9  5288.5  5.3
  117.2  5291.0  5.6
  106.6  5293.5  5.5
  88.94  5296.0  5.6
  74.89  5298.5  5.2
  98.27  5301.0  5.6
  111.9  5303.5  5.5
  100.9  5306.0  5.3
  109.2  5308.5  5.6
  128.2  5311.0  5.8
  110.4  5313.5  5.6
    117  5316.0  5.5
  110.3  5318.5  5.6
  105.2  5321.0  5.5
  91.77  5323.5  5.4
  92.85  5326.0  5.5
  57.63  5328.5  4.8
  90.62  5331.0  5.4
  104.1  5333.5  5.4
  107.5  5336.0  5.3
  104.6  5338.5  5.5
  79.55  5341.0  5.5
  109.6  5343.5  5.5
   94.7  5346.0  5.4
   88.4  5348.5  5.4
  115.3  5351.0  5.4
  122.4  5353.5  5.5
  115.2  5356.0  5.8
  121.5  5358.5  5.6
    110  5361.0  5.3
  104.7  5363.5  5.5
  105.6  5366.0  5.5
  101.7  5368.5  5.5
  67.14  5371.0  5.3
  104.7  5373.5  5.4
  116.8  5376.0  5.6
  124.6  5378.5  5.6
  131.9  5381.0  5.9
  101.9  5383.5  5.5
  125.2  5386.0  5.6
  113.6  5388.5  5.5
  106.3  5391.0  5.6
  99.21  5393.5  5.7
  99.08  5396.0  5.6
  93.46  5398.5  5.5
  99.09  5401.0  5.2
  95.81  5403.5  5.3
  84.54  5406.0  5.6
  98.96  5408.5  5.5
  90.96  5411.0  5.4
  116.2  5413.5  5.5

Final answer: -1.6 angstrom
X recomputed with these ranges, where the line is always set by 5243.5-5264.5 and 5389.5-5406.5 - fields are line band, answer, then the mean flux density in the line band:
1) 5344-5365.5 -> -2.47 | 109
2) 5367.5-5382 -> -1.47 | 107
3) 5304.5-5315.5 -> -1.65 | 112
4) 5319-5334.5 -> 1.06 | 91.1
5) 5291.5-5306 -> 0.03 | 97.6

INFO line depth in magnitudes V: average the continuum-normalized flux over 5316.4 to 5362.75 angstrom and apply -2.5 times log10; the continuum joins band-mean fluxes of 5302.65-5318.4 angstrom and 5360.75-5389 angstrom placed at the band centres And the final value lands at 0.10 mag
